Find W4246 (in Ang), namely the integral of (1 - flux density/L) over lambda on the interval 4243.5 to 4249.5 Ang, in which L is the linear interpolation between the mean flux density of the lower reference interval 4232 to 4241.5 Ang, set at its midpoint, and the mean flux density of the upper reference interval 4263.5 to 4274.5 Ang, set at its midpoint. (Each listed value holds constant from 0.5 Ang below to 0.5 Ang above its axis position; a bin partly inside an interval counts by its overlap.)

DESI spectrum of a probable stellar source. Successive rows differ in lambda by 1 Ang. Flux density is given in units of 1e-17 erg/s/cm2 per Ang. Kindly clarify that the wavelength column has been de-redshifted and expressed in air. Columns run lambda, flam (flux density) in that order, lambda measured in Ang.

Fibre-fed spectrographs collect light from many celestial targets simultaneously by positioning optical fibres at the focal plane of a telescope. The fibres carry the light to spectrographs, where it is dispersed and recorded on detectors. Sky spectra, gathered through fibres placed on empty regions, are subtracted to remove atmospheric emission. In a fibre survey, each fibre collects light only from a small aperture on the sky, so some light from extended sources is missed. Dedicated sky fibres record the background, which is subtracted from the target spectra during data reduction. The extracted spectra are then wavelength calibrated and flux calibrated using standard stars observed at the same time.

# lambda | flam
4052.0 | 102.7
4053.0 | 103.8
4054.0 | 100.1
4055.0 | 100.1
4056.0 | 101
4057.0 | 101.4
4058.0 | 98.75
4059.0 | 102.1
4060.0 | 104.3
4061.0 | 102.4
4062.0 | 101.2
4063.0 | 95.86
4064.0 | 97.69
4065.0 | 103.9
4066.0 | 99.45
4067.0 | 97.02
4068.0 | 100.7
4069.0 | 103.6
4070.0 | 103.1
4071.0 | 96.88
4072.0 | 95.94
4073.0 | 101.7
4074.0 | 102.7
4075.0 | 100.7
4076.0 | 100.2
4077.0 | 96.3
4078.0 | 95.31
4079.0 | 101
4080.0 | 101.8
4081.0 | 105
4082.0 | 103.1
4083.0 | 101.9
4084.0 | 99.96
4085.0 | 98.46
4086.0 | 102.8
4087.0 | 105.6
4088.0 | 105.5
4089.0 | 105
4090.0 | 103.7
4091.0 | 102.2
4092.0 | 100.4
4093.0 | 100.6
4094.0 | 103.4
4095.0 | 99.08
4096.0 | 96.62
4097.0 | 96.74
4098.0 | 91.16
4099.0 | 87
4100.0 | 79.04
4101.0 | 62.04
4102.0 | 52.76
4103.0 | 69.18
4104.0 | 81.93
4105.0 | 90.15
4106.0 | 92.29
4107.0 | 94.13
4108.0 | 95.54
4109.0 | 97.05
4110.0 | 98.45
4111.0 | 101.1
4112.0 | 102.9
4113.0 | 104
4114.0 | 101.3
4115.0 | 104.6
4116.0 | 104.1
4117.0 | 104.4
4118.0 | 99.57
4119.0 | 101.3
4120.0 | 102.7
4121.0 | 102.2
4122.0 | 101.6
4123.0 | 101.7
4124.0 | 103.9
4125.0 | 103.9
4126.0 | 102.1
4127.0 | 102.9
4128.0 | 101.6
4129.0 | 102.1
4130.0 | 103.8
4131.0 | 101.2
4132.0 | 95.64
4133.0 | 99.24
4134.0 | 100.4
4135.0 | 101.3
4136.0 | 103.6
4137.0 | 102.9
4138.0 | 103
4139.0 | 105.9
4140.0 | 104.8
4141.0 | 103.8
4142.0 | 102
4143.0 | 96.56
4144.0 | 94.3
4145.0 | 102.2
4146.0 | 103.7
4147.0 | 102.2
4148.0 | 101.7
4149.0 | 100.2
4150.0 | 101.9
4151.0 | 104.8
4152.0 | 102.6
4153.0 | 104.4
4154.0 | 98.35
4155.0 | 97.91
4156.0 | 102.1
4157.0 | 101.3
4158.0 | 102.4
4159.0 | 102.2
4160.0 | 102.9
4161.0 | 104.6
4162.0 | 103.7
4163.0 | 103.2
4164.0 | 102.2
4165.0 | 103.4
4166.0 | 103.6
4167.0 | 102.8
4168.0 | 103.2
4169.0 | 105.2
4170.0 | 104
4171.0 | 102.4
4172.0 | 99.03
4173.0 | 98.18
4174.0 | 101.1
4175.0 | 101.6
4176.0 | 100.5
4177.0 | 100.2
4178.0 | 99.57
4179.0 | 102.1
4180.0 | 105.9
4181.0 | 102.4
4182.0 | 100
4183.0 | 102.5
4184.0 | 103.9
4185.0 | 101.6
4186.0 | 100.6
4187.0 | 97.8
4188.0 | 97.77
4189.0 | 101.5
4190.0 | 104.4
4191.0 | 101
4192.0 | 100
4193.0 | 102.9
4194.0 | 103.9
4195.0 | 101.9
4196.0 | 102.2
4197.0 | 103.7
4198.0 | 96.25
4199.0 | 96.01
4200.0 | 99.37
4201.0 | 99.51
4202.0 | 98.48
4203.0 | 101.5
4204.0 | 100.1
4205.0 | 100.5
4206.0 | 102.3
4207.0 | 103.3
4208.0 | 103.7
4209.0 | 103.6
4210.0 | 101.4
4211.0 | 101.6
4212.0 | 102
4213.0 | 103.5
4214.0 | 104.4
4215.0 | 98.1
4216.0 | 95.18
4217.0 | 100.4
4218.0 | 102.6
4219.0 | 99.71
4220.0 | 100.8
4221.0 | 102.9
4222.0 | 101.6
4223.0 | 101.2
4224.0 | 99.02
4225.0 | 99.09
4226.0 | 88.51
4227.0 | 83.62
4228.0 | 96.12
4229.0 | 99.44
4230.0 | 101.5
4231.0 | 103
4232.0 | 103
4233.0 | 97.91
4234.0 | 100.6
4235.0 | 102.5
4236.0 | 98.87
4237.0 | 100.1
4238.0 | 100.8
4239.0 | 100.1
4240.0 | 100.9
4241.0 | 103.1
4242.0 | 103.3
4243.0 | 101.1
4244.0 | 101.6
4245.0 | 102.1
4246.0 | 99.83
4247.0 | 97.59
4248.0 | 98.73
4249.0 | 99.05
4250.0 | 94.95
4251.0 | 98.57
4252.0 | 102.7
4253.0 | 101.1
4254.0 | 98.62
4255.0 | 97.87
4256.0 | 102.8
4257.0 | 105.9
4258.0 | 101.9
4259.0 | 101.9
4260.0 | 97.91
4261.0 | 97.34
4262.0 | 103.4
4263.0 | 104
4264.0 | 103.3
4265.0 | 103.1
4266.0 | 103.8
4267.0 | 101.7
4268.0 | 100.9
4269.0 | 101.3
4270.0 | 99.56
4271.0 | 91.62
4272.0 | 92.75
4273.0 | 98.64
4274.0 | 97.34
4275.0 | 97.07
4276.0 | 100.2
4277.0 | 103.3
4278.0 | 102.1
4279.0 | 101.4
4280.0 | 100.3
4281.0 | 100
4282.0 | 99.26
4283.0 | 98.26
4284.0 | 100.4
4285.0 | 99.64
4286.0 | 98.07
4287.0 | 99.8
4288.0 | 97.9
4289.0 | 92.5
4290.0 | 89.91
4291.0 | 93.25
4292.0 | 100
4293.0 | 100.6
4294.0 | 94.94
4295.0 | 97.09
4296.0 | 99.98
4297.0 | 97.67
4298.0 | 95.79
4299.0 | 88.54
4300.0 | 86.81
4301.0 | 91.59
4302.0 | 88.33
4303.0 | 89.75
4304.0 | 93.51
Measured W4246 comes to 0.0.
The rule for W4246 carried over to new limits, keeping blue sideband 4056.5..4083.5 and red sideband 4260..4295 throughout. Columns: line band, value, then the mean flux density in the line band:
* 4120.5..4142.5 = -0.5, 102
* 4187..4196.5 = -0.2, 102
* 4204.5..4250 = -0.4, 100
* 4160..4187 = -0.6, 102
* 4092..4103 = 1.5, 86.7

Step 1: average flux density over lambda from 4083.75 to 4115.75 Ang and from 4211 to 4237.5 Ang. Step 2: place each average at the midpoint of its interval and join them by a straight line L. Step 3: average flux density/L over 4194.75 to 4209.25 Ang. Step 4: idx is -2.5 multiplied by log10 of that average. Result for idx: -0.02 mag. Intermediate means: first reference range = 94.6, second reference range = 99.5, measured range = 101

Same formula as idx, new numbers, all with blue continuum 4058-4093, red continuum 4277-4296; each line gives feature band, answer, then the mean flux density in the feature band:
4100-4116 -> 0.12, 89.9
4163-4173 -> -0.03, 103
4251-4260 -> -0.03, 101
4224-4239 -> 0.01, 98.3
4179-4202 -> -0.02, 101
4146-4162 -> -0.02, 102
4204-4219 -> -0.02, 101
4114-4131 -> -0.02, 103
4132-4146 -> -0.01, 101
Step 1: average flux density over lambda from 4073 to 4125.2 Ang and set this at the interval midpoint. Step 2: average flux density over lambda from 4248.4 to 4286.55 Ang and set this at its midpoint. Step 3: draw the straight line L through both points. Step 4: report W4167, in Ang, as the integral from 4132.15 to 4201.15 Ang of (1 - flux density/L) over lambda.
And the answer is -2.3 Ang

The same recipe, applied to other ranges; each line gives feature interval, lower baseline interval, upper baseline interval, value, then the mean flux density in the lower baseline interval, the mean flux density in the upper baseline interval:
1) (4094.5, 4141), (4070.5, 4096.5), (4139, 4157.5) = 2.02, 101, 102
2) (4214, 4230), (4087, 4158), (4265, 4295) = 0.06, 98.6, 98.6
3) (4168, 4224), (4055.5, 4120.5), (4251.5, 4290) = -1.27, 97.7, 99.9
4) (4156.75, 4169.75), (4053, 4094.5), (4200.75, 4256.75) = -0.34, 101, 100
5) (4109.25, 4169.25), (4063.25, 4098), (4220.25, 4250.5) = -1.14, 101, 99.4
